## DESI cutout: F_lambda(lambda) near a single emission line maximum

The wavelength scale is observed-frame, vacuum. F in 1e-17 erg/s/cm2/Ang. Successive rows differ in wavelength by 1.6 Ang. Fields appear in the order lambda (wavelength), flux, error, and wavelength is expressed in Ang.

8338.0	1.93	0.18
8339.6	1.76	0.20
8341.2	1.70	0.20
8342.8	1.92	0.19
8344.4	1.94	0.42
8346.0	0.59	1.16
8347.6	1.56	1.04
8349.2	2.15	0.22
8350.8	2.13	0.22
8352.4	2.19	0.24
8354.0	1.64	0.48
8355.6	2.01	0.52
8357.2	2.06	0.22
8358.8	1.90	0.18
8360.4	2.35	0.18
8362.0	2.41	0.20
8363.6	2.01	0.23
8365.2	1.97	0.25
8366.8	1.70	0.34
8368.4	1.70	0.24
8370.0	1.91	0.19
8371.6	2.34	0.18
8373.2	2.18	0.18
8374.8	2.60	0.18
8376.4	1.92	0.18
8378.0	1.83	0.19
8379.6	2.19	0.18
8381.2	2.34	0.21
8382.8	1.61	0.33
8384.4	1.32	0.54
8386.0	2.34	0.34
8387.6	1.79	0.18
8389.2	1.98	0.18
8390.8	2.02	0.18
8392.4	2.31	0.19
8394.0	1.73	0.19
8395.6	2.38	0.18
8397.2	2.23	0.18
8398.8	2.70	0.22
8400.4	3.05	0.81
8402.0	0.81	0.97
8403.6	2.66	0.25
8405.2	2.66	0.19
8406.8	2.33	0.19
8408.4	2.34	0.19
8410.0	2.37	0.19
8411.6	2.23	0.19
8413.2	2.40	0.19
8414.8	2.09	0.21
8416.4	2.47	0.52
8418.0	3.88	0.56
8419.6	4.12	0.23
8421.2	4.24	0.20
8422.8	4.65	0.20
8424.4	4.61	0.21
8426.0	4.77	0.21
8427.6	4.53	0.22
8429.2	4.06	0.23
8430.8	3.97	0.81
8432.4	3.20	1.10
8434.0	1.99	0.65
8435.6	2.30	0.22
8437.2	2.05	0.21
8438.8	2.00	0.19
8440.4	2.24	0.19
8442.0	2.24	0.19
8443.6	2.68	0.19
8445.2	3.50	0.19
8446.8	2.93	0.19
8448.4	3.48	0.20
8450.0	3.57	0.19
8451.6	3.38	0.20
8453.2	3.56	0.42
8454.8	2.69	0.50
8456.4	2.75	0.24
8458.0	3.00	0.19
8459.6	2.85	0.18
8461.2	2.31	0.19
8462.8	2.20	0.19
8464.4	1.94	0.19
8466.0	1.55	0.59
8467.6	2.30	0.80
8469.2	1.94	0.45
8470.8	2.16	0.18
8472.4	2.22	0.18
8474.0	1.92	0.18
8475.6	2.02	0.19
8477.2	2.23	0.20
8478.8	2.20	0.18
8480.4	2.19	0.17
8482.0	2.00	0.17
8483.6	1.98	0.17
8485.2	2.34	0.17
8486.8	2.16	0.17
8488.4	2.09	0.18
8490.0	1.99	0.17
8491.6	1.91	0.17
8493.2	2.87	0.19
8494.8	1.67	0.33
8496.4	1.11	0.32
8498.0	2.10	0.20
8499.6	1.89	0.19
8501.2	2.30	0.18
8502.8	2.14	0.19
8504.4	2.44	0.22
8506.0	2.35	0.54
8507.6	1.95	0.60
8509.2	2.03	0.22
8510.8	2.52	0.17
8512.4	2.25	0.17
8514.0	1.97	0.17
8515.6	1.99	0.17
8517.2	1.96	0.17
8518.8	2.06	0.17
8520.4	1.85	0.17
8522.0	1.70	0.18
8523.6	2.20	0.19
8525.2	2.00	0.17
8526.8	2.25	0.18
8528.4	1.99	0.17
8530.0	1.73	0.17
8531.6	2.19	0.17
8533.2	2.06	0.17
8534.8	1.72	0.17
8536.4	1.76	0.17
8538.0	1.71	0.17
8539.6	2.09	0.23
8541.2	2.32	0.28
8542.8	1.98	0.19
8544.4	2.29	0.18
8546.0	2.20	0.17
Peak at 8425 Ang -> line Halpha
